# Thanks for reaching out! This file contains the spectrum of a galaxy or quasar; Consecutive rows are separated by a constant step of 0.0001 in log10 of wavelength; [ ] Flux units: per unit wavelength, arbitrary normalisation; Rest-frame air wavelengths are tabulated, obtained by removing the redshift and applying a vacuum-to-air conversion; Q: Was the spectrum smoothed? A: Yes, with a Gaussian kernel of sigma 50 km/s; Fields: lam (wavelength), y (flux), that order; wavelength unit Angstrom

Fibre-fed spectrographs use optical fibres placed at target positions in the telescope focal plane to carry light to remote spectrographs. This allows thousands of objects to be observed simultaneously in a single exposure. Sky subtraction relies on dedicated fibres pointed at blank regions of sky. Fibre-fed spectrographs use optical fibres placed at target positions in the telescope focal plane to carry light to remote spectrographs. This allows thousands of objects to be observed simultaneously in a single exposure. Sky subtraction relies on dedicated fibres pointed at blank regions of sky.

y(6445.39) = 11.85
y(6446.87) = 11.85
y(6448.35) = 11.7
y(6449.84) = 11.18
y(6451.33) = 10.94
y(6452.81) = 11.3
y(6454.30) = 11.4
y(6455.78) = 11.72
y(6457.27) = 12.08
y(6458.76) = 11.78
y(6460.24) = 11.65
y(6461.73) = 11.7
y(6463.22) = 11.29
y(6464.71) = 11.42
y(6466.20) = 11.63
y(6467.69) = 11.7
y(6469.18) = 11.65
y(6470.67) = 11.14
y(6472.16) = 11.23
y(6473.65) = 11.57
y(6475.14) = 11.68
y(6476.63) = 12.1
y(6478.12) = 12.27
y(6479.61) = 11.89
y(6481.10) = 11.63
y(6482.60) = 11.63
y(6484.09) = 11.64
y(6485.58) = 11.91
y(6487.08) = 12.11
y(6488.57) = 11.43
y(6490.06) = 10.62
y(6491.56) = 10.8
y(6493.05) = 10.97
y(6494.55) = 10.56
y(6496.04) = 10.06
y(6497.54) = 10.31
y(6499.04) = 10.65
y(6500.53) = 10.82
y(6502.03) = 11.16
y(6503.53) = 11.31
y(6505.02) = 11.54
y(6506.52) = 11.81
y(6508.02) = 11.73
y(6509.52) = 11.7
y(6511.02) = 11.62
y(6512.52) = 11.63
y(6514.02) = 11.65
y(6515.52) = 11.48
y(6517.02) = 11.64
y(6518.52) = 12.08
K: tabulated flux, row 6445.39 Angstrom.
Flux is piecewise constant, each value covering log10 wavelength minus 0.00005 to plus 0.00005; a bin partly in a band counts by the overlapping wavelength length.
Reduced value 11.85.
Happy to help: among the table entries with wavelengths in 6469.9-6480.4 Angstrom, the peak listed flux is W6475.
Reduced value 12.27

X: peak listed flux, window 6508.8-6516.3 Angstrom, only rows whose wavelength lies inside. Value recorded 11.7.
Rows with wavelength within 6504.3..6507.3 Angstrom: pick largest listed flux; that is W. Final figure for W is 11.81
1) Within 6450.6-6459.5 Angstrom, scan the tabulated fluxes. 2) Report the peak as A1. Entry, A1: 12.08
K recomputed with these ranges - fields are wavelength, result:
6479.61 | 11.89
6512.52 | 11.63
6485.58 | 11.91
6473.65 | 11.57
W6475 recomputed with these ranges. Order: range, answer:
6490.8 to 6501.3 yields 10.97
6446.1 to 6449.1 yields 11.85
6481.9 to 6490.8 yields 12.11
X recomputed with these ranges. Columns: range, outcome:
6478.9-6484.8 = 11.89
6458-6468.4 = 11.78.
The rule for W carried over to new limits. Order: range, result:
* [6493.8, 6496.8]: 10.56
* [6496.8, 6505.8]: 11.54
